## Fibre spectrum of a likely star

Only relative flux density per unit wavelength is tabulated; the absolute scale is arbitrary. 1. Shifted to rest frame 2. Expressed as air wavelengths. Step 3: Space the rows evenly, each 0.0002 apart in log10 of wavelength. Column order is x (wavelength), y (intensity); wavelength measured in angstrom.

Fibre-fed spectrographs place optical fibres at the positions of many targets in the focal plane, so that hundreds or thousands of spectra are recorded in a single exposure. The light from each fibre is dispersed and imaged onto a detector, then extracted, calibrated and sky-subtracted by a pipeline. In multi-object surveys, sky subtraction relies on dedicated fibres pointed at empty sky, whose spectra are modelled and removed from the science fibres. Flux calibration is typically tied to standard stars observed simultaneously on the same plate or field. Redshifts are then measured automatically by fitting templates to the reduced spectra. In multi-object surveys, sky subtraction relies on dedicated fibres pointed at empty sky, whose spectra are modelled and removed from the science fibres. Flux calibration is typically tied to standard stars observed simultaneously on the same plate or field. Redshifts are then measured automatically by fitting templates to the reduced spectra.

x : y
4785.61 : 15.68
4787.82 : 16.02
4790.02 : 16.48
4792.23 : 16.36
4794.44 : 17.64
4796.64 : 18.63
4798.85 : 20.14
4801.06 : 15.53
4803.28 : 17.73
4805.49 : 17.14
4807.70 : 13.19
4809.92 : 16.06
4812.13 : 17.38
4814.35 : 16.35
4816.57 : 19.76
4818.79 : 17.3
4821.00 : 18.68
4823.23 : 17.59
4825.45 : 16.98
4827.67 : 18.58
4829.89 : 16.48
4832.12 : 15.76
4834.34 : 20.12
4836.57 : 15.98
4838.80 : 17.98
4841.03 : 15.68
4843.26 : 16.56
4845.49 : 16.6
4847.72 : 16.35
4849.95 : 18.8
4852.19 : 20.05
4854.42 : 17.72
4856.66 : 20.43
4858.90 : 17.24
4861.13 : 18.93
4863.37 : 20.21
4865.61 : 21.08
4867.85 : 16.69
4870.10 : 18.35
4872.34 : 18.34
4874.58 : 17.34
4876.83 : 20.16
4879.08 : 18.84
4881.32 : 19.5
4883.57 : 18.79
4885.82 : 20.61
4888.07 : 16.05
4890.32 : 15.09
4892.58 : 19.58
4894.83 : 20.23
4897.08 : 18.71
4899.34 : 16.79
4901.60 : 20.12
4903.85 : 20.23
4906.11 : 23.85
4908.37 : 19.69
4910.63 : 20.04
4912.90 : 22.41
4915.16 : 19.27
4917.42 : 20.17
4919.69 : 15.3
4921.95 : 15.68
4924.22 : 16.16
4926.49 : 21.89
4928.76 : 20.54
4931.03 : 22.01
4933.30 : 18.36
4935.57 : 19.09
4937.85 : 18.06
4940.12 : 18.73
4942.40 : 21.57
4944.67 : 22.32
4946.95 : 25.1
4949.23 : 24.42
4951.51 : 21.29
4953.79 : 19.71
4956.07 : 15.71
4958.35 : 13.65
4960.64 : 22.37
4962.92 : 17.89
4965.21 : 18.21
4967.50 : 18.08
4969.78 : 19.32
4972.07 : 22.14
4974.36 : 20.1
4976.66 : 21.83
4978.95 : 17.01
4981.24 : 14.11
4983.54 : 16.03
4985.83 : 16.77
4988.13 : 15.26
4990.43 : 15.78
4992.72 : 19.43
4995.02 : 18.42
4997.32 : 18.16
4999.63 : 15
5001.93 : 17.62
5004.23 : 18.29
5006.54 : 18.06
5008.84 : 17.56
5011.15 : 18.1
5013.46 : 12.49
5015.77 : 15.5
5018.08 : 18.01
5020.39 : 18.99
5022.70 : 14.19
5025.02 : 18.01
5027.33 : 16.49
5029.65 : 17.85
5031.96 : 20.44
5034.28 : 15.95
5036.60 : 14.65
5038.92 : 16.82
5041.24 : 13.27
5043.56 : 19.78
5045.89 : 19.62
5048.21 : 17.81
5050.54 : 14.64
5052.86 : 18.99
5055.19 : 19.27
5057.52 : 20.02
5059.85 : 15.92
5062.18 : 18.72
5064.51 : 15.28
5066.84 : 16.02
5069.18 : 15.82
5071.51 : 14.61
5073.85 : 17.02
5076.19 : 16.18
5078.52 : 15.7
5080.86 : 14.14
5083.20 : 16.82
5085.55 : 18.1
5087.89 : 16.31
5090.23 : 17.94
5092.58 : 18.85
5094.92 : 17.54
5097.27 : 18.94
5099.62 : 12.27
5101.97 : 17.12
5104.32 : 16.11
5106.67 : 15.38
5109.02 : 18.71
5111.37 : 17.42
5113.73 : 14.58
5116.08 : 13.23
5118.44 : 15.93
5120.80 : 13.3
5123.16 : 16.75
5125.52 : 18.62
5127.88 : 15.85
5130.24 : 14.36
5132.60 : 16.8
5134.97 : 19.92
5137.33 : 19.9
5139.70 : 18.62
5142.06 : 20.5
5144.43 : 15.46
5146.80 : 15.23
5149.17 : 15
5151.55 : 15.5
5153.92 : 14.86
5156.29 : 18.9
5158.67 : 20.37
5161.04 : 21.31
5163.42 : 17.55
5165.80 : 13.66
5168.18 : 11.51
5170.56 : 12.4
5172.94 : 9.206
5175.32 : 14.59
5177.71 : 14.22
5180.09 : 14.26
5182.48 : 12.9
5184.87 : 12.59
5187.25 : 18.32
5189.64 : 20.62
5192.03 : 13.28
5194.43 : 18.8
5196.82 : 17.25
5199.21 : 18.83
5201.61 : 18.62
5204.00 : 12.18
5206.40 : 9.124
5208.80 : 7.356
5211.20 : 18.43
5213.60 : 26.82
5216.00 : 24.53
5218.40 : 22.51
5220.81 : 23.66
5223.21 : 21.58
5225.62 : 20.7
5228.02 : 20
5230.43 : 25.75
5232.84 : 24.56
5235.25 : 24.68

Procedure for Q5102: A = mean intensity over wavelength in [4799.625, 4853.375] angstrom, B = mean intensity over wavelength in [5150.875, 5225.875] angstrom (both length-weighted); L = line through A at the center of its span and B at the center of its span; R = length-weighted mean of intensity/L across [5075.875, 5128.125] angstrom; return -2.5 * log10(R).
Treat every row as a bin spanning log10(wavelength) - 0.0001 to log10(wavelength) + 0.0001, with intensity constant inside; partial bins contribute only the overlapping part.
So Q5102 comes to 0.032 mag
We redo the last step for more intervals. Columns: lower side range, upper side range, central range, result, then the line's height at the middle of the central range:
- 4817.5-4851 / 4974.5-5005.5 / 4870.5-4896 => -0.08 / 17.3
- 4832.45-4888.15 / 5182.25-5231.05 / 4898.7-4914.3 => -0.12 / 18.3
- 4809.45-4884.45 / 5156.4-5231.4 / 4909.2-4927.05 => -0.05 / 17.9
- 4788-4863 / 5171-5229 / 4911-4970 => -0.13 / 17.3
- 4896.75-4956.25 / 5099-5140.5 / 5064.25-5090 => 0.07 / 17.2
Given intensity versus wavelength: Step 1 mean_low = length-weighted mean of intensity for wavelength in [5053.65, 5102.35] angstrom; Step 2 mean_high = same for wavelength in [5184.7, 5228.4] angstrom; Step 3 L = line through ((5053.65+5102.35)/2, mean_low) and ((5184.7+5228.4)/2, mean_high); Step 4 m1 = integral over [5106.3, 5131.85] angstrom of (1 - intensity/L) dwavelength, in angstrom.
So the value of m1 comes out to 2.1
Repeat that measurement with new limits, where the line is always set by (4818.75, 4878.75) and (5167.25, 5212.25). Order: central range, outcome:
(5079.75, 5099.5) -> -2.0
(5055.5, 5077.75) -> -1.4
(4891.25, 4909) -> -2.4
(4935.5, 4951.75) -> -4.2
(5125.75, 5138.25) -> -2.0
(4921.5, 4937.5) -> -1.9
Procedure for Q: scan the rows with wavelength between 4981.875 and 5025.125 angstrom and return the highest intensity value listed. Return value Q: 19.43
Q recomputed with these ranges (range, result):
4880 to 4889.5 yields 20.61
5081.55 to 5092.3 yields 18.1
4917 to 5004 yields 25.1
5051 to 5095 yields 20.02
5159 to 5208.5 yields 21.31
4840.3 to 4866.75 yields 21.08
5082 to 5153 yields 20.5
